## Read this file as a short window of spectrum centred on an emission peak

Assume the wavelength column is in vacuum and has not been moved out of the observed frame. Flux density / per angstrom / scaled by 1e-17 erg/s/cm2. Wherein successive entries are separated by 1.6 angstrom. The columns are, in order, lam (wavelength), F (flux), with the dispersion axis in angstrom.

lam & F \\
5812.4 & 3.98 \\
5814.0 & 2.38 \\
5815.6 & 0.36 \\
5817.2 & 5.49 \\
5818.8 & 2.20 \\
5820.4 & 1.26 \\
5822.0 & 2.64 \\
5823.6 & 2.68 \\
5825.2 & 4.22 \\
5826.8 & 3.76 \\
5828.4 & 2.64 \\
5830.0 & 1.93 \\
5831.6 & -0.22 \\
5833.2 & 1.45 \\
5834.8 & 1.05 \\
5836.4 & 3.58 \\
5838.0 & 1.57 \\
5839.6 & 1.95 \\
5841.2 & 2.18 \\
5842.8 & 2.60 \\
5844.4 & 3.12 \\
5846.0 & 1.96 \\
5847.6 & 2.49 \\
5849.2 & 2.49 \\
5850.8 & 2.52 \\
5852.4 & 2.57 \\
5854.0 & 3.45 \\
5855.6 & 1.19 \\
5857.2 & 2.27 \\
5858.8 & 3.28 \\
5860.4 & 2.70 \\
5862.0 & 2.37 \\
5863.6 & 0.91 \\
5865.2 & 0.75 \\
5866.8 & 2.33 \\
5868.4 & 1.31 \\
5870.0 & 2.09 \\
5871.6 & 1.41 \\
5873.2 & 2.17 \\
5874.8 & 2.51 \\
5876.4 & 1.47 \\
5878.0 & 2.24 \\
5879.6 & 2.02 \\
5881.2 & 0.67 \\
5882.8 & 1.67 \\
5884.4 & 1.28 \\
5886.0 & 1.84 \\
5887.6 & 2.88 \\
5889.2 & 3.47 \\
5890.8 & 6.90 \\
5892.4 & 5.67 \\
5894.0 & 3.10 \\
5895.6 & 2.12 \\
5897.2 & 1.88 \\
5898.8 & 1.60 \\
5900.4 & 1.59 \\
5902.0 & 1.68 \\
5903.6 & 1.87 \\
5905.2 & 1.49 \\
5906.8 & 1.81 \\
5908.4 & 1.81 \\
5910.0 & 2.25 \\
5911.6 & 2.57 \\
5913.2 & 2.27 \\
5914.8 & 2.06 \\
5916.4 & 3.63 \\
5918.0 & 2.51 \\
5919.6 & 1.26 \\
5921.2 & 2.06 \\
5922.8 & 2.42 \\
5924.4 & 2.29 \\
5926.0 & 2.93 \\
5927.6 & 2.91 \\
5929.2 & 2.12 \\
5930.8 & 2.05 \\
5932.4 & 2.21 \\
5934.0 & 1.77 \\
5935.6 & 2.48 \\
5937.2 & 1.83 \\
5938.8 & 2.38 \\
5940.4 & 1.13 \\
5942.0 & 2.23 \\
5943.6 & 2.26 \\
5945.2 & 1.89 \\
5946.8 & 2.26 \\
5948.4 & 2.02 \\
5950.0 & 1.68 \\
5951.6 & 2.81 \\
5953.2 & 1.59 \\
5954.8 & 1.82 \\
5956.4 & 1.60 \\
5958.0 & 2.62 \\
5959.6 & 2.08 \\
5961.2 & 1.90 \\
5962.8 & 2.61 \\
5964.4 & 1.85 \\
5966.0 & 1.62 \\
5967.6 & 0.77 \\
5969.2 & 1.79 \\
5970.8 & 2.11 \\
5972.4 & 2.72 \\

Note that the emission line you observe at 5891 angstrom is H-beta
